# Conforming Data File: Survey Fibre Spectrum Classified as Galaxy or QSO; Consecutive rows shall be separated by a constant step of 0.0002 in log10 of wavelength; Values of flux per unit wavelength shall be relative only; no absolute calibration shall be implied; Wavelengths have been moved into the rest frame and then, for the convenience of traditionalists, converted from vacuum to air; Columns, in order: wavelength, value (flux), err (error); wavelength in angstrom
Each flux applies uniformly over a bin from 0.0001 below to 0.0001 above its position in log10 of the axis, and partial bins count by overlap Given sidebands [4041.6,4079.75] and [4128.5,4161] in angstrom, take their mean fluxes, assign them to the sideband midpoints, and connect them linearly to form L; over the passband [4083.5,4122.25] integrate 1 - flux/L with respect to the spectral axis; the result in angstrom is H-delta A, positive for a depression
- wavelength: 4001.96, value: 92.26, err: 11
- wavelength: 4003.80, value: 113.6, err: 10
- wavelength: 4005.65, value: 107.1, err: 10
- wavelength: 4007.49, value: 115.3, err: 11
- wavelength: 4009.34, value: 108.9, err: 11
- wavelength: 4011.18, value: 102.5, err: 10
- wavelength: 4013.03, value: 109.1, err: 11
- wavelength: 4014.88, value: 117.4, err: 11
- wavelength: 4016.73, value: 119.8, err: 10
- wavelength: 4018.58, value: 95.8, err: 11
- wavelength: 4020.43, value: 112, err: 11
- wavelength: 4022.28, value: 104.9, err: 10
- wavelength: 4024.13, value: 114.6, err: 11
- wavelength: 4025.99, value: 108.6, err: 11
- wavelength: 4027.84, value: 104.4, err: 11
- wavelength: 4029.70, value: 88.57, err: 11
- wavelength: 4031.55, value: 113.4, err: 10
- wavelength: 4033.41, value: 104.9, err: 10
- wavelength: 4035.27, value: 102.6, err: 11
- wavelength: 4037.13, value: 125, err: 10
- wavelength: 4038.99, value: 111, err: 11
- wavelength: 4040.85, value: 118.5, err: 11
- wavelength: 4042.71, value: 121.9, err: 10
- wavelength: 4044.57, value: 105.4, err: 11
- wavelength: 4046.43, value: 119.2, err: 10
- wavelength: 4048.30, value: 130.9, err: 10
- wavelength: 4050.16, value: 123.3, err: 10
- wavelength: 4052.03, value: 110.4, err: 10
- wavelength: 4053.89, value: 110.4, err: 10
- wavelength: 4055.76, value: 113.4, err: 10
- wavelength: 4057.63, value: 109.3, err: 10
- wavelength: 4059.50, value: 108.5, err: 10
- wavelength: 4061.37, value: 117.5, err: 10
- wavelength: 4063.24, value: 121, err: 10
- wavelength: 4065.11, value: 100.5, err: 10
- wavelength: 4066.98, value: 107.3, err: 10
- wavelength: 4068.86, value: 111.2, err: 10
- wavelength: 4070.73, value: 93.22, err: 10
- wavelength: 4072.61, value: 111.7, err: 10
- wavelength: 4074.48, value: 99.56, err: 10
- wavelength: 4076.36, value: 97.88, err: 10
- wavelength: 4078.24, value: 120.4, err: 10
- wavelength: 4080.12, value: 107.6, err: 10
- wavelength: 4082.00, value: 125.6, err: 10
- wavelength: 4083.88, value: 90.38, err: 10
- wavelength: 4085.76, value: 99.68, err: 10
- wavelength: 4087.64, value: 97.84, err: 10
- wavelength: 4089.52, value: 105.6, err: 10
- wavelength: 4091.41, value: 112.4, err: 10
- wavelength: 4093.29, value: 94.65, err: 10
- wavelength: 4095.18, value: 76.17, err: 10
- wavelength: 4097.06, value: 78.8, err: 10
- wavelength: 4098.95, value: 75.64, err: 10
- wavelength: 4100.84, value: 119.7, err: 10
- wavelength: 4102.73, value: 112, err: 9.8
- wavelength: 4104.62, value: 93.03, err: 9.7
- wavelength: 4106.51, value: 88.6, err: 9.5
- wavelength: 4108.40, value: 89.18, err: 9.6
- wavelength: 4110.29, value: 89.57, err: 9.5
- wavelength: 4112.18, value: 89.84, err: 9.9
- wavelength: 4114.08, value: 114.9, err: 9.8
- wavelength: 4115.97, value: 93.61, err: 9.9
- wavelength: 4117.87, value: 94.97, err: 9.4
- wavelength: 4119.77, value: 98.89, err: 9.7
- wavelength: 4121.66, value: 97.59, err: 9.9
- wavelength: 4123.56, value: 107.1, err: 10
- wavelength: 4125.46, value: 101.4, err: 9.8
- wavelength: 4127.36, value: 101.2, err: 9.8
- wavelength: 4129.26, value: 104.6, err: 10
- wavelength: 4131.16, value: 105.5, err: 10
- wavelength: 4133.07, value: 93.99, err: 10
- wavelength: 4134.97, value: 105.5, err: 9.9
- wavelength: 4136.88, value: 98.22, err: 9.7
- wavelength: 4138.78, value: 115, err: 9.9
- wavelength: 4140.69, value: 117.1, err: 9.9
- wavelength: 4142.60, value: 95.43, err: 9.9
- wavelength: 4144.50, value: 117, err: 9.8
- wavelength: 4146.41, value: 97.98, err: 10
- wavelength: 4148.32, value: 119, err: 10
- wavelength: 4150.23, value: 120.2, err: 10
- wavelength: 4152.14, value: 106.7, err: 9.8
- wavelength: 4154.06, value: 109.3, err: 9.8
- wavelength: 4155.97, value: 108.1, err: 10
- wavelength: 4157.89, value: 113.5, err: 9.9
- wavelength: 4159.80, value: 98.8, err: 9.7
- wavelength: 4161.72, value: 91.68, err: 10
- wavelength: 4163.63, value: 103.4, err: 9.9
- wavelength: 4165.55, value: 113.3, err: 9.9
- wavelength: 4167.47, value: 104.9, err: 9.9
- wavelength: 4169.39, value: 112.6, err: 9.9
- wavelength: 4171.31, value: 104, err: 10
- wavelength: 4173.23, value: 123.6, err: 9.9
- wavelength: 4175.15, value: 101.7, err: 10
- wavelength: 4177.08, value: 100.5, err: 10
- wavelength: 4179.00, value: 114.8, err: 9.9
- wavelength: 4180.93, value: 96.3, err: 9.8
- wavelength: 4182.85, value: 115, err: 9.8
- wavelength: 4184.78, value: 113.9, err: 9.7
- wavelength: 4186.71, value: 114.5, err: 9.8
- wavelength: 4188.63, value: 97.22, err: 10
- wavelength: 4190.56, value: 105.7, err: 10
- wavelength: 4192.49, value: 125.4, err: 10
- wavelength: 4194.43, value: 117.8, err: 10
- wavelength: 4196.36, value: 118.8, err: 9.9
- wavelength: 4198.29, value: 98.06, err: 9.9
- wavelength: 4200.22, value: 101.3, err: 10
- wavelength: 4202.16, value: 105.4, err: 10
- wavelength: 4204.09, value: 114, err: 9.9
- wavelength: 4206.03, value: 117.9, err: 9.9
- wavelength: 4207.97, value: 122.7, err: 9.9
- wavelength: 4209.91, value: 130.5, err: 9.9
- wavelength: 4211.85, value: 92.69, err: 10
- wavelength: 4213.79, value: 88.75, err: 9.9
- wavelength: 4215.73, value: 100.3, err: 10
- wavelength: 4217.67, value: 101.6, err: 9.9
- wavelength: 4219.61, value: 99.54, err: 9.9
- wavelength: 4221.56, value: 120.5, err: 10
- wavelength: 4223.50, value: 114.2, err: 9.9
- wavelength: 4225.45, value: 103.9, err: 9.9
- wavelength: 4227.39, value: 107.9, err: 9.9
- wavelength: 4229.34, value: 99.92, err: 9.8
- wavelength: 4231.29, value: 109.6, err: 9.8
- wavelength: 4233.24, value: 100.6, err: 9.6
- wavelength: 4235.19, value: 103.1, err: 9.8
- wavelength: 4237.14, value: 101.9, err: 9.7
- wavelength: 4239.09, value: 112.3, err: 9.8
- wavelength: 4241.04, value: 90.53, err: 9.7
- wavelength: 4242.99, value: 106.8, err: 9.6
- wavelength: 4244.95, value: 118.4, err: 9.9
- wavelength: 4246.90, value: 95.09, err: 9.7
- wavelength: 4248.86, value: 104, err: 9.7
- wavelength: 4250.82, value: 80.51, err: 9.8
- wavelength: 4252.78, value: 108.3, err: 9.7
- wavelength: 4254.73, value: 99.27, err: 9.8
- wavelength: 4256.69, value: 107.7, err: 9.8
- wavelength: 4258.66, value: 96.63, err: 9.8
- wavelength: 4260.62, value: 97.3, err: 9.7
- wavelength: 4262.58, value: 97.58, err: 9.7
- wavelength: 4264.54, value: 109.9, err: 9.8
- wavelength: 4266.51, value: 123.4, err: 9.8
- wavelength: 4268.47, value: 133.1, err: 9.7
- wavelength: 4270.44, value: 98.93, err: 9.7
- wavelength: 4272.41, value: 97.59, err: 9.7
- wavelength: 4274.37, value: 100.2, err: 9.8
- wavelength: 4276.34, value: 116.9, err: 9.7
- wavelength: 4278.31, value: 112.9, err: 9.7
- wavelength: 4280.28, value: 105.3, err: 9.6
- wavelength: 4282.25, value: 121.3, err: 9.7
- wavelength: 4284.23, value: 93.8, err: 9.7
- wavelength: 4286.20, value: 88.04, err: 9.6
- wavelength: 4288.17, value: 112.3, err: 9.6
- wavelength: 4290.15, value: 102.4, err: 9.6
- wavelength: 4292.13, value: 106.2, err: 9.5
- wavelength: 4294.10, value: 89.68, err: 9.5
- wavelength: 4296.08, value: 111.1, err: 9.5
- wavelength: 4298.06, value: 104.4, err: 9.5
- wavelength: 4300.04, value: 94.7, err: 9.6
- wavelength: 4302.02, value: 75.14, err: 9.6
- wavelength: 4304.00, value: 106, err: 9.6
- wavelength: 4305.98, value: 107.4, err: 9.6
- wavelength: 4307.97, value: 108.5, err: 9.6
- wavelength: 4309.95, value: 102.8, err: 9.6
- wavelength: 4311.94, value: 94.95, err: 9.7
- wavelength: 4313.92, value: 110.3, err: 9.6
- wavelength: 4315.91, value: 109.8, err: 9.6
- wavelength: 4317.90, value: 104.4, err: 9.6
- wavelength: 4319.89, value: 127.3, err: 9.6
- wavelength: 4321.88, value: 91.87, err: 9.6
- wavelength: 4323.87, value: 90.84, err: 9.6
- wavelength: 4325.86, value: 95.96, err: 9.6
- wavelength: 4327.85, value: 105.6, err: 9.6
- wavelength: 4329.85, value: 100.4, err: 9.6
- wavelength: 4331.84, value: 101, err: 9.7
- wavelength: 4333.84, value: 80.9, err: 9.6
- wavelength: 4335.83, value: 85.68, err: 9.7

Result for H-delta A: 4.8 angstrom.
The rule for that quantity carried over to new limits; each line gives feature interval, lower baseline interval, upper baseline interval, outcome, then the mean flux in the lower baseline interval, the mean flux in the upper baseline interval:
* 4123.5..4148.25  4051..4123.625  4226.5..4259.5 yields -0.7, 102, 102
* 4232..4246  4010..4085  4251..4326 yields 0.0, 110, 104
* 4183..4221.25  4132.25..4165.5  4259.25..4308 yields -1.2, 107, 104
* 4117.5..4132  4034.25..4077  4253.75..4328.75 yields 1.0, 112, 104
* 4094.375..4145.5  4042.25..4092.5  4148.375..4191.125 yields 4.6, 110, 108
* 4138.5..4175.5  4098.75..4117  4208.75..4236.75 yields -2.9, 97.5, 105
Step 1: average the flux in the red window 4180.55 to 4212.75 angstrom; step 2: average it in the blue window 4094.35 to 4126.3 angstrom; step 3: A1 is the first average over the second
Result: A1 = 1.17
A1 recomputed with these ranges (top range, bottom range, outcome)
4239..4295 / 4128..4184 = 0.97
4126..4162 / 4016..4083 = 0.96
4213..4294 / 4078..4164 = 1.02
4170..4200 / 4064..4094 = 1.05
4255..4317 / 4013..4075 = 0.94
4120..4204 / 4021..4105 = 1.00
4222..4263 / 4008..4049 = 0.93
